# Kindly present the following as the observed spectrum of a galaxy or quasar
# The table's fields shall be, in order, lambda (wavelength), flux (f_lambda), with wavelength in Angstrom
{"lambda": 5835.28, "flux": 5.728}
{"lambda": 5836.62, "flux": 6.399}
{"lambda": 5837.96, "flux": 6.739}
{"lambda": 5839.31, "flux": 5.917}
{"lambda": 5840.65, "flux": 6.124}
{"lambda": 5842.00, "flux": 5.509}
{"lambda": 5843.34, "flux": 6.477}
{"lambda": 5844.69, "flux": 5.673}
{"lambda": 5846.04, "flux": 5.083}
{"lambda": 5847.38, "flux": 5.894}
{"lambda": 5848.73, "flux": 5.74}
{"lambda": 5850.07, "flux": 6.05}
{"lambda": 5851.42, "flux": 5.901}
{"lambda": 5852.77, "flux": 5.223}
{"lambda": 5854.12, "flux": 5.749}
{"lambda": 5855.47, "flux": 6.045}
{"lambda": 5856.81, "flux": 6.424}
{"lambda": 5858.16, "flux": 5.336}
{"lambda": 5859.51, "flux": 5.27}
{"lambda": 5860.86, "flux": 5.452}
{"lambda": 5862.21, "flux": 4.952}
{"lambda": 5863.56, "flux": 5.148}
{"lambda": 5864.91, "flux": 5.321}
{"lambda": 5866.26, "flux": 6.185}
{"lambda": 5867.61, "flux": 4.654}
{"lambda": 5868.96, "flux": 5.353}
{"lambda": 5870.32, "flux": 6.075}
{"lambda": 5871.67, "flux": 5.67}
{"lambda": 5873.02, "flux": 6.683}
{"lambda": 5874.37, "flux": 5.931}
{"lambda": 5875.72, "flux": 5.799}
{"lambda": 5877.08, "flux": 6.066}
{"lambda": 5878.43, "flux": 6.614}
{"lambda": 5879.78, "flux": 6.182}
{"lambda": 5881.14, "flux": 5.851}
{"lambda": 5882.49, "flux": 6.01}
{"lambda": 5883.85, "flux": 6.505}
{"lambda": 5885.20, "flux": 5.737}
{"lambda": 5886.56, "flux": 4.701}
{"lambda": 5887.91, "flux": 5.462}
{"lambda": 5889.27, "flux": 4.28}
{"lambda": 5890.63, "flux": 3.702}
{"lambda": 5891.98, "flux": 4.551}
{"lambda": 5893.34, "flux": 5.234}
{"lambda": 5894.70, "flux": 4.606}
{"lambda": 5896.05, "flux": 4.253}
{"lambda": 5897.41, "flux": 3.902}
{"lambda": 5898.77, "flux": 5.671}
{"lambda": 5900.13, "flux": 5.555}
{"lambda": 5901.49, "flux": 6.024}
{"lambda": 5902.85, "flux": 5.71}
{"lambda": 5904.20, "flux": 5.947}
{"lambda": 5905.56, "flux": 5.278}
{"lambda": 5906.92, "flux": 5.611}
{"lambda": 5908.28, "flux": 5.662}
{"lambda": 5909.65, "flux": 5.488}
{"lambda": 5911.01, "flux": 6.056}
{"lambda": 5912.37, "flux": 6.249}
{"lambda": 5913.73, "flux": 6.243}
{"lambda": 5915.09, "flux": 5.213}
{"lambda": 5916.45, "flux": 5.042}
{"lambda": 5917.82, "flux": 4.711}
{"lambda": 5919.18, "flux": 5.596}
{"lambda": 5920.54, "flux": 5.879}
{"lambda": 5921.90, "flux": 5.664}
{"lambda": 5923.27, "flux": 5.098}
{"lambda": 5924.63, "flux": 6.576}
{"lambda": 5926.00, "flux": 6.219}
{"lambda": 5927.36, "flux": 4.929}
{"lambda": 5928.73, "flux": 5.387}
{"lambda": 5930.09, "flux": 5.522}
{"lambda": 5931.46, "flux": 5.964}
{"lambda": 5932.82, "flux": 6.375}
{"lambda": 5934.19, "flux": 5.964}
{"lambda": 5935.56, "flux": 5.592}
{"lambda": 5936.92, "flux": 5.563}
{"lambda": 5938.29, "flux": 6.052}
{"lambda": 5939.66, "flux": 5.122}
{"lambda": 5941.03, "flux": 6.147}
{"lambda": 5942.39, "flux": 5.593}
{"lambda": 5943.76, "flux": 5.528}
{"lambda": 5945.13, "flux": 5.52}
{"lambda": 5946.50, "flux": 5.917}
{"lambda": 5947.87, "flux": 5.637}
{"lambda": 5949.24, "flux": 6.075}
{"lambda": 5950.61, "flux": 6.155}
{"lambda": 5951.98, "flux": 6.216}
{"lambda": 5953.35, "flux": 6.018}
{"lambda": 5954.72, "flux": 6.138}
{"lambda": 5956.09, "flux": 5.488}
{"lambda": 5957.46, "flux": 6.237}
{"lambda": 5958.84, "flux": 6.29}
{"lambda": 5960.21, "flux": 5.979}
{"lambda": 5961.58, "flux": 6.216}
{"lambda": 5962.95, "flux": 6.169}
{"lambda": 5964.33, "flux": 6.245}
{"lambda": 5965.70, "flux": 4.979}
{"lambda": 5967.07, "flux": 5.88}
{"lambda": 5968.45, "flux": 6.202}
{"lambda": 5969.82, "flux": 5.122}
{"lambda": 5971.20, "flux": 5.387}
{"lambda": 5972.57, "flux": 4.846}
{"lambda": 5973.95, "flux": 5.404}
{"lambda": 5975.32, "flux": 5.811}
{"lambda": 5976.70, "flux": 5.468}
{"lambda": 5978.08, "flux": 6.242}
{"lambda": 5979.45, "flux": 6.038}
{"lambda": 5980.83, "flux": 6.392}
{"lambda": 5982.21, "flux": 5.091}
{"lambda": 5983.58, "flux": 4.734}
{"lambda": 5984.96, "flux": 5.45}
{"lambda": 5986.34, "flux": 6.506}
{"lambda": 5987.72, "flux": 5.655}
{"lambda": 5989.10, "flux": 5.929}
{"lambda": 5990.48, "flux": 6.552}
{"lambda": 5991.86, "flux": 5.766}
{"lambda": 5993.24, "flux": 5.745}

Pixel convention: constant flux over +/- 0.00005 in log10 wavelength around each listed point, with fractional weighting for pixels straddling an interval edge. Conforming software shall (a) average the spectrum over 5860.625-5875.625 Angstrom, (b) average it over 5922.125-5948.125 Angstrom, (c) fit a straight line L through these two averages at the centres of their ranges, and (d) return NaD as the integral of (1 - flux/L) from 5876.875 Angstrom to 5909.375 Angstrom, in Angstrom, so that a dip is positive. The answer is 1.6 Angstrom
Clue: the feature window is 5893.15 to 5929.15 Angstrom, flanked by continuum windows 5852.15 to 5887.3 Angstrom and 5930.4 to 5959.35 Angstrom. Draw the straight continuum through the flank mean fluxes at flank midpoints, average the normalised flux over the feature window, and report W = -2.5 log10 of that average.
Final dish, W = 0.06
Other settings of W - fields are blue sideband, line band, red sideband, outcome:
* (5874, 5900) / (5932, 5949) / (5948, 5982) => -0.014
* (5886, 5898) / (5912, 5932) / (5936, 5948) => -0.079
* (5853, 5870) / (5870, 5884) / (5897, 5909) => -0.114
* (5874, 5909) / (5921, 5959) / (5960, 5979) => -0.041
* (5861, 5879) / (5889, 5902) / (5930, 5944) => 0.200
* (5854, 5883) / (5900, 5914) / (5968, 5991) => -0.012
